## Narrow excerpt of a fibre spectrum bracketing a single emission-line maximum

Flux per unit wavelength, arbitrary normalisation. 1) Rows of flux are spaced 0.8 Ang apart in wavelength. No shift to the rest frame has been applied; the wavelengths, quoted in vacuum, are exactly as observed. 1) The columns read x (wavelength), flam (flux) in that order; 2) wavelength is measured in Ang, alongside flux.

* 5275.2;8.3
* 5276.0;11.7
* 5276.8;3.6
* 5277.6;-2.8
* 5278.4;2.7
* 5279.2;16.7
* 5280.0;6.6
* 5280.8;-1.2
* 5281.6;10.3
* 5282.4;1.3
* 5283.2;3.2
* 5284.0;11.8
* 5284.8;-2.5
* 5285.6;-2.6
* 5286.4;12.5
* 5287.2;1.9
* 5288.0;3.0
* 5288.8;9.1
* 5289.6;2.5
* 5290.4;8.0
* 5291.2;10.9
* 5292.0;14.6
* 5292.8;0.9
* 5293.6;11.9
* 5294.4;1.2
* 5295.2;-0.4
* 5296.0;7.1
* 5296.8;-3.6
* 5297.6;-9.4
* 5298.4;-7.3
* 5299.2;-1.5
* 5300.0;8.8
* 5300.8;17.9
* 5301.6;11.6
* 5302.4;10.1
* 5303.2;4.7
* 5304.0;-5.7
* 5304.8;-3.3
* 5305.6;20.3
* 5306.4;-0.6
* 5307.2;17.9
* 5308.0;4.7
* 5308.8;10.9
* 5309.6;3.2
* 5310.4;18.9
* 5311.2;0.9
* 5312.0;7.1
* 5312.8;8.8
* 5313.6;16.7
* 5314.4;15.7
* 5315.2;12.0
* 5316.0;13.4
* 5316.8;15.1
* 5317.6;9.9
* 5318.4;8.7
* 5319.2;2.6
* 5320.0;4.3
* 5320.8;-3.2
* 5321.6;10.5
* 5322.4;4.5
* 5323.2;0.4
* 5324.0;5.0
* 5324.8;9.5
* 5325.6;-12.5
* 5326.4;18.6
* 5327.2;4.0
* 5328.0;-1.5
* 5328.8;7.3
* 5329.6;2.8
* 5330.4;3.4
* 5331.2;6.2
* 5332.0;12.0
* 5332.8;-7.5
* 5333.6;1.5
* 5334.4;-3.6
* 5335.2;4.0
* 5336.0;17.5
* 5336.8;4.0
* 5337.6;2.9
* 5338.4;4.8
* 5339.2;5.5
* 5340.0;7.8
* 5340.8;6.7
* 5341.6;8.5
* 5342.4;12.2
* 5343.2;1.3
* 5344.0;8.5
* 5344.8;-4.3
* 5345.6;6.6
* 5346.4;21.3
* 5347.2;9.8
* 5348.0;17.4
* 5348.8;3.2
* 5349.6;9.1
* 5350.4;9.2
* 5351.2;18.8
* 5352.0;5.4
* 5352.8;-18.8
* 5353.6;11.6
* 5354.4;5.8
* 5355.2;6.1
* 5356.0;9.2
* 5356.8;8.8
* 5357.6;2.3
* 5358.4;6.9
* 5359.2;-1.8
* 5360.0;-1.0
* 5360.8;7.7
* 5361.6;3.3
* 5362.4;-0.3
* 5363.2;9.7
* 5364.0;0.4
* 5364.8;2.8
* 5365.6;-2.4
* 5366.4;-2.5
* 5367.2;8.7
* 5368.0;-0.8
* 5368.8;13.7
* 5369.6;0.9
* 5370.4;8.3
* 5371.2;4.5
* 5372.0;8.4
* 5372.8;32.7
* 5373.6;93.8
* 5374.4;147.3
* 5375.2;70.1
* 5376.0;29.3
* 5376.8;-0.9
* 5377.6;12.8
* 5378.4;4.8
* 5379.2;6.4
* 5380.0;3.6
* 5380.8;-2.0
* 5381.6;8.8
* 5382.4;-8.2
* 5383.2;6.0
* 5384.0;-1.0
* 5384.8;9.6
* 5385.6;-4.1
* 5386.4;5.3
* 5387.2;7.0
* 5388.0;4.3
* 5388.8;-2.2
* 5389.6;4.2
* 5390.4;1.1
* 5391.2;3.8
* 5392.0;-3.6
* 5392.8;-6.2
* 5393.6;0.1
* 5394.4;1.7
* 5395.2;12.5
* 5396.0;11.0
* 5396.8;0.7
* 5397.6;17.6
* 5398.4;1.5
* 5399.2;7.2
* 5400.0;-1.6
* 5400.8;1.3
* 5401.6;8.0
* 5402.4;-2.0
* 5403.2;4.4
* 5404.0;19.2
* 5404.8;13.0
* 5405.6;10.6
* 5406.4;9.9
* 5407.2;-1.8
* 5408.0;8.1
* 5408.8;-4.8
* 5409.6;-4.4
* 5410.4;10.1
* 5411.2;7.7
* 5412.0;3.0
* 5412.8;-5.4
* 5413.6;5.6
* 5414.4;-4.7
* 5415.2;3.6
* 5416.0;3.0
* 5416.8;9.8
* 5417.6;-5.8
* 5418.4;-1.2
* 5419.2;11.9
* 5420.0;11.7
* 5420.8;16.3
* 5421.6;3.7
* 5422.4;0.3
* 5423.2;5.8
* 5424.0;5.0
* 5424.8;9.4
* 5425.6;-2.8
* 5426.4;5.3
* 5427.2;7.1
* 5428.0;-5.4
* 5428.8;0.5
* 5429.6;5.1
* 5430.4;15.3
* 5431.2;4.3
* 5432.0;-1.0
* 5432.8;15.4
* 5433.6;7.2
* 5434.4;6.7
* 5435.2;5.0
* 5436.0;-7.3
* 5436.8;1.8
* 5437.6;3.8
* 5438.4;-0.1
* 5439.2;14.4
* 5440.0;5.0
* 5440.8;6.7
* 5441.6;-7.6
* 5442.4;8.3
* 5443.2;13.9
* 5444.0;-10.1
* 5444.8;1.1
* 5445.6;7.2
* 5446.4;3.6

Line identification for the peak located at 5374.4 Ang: H-beta 4861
